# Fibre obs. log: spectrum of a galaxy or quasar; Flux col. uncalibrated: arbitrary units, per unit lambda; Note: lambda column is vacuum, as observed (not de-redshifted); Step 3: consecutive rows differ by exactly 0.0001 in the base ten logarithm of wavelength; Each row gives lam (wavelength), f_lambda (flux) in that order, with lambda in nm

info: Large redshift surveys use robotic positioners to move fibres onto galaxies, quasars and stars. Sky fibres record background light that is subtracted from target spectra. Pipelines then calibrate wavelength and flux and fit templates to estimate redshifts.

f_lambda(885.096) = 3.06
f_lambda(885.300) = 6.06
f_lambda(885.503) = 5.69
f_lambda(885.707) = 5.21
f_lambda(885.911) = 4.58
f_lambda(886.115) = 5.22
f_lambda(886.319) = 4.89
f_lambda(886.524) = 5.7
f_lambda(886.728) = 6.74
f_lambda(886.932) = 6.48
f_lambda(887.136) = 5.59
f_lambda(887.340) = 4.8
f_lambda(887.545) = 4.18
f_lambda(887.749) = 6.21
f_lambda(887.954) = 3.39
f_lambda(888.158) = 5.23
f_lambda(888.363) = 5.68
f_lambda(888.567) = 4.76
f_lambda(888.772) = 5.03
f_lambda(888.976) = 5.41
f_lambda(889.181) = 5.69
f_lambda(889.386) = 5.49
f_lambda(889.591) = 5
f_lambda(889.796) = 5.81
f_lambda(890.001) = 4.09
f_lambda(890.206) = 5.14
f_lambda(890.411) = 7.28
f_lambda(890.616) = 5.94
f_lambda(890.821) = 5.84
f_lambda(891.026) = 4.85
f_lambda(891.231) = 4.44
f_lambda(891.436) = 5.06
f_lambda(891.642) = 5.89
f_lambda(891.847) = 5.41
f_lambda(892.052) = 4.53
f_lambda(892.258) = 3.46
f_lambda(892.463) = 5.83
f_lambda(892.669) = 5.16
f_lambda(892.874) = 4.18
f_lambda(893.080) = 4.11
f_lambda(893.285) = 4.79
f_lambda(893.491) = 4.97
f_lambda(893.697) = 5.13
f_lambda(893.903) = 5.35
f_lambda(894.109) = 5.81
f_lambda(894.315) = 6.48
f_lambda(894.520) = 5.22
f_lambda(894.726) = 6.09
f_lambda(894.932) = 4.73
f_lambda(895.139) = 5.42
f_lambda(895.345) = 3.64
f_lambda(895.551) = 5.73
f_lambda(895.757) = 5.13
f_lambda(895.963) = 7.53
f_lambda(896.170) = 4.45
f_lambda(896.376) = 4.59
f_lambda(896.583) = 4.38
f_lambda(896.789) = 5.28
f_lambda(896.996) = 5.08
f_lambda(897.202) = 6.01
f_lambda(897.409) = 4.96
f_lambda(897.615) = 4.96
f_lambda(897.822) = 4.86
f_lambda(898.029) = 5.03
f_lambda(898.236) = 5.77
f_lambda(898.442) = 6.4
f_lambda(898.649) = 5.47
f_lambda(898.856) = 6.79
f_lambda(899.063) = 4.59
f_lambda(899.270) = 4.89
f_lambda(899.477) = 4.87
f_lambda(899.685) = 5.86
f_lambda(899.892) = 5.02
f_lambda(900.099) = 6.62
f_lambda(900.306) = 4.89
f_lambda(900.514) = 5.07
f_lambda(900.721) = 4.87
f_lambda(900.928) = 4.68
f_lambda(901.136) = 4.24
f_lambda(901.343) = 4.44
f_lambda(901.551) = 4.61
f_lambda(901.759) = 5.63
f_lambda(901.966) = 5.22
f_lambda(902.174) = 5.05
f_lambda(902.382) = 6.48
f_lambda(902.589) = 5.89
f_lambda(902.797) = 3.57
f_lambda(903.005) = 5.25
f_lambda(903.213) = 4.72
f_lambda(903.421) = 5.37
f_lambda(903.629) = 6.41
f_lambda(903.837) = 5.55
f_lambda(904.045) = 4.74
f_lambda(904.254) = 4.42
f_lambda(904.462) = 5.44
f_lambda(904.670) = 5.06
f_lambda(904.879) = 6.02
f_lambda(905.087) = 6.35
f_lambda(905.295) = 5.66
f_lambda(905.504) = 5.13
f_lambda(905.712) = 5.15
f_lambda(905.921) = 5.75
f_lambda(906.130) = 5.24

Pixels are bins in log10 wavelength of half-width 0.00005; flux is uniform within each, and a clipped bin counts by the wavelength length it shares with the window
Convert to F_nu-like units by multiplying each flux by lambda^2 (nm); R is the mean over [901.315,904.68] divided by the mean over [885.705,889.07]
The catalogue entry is 1.02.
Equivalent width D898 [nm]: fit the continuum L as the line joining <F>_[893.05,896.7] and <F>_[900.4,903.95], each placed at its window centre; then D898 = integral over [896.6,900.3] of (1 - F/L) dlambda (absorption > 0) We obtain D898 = -0.16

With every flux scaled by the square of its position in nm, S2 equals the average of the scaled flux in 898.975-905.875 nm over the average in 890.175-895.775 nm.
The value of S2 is 1.02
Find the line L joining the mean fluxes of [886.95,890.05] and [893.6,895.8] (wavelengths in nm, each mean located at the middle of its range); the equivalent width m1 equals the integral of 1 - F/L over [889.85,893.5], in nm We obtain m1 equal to 0.13 nm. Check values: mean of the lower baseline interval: 5.15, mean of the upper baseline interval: 5.35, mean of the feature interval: 5.07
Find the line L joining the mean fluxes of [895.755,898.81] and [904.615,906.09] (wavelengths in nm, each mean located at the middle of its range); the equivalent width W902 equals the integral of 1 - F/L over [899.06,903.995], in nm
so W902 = 0.28 nm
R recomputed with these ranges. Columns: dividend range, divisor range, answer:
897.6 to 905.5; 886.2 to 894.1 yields 1.04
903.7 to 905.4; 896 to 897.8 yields 1.09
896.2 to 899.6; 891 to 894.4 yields 1.05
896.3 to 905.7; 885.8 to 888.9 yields 1.03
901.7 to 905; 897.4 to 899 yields 0.97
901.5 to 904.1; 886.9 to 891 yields 1.03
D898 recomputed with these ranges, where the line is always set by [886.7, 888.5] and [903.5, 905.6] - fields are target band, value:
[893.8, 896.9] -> 0.03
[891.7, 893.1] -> 0.16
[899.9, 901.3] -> 0.10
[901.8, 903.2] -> 0.06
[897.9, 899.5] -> -0.02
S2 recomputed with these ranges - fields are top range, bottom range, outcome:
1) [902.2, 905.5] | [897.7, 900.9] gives 1.01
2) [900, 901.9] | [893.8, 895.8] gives 0.95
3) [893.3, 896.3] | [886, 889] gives 1.04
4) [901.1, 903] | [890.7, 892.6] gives 1.03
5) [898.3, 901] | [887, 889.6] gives 1.08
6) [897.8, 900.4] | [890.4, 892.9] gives 1.08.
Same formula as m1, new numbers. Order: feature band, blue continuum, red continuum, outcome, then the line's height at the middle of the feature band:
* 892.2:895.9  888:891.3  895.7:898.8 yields 0.16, 5.34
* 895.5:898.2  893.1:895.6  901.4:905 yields 0.00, 5.24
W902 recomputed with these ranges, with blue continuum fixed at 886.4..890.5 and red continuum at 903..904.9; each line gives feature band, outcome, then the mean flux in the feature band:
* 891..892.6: 0.12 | 4.94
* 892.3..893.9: 0.15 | 4.86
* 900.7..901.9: 0.12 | 4.75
